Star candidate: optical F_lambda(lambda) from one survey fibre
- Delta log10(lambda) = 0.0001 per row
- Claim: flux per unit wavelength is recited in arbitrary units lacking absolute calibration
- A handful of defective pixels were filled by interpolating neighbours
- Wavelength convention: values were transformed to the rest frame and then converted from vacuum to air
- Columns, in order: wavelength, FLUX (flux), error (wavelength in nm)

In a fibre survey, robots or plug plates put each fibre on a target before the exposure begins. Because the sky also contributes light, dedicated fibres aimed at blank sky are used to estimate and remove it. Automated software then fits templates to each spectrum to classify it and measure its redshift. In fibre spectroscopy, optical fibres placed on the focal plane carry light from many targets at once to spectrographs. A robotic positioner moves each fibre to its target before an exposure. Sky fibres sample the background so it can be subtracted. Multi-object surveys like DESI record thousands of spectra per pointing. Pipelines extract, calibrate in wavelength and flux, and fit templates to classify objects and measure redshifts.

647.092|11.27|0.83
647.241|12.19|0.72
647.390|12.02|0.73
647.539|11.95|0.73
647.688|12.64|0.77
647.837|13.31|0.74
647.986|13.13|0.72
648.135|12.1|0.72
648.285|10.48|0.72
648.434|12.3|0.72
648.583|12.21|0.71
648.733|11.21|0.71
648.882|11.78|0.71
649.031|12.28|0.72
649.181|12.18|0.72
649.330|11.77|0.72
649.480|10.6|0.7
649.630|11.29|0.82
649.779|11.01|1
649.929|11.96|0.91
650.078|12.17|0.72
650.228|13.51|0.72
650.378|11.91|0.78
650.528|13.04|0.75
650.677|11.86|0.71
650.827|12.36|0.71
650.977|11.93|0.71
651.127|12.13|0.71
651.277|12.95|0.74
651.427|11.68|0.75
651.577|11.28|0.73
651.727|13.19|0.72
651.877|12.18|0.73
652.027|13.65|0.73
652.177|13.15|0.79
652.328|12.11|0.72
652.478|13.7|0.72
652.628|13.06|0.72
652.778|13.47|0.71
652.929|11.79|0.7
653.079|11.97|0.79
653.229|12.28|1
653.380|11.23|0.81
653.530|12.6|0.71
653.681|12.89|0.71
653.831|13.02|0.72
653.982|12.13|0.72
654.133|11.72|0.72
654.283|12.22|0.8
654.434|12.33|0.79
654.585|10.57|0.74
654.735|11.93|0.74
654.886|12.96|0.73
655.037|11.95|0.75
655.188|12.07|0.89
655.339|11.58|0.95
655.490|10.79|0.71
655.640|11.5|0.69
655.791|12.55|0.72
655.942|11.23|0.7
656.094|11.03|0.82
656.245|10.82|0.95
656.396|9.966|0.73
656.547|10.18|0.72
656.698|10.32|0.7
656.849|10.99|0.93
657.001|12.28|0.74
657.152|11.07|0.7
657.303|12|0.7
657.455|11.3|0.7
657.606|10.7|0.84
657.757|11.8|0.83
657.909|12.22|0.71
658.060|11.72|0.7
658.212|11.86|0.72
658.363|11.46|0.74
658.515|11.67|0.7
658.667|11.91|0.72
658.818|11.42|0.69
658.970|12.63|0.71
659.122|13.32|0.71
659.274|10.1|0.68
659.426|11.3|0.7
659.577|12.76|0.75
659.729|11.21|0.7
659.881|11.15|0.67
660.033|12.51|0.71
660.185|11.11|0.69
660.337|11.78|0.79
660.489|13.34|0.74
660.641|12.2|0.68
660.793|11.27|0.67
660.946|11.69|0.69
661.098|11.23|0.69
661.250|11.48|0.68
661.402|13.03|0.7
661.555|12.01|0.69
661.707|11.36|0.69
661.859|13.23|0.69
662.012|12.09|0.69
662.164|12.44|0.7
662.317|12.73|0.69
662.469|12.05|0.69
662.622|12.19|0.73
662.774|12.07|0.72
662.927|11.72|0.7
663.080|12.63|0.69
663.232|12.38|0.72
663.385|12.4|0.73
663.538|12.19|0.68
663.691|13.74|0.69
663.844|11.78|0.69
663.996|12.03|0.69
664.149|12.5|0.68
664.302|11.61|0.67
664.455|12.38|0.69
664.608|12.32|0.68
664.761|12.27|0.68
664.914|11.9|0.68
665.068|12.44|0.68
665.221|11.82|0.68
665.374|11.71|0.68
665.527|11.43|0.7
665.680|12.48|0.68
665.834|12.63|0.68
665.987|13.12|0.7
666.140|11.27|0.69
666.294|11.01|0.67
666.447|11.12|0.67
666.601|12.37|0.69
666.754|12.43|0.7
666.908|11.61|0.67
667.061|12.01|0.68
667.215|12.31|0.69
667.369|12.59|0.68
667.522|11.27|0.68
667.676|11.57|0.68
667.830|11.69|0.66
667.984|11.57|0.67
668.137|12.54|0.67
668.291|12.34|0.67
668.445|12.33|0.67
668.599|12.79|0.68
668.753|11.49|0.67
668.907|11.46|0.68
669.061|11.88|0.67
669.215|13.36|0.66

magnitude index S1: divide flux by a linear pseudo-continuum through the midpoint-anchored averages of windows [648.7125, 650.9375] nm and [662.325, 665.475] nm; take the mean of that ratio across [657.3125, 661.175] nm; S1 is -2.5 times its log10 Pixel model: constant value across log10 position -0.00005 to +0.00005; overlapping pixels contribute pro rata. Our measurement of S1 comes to 0.034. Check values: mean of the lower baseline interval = 11.9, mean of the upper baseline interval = 12.2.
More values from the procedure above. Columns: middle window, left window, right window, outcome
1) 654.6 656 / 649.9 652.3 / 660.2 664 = 0.05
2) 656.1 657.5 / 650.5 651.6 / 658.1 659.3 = 0.09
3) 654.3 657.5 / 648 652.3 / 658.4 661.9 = 0.05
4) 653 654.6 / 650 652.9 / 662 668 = 0.03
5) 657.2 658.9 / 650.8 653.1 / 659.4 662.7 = 0.05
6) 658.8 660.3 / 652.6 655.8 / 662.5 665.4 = 0.04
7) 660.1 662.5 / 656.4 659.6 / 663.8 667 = -0.03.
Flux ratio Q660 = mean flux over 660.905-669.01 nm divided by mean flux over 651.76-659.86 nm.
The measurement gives 1.02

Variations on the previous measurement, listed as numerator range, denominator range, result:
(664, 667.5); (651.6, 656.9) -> 1.01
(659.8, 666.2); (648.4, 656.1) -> 1.00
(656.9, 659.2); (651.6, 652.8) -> 0.91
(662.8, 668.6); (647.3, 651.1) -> 1.00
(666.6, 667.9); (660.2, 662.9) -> 0.99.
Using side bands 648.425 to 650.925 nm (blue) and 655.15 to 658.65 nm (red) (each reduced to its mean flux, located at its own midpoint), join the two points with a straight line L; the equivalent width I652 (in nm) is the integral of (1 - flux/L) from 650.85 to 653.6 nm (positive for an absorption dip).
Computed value -0.17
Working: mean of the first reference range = 12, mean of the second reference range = 11.4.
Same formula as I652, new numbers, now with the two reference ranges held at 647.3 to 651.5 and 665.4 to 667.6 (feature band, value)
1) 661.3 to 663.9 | -0.08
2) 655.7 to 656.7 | 0.09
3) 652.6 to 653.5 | -0.02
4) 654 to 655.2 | 0.01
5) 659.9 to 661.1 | 0.01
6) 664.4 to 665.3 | -0.02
